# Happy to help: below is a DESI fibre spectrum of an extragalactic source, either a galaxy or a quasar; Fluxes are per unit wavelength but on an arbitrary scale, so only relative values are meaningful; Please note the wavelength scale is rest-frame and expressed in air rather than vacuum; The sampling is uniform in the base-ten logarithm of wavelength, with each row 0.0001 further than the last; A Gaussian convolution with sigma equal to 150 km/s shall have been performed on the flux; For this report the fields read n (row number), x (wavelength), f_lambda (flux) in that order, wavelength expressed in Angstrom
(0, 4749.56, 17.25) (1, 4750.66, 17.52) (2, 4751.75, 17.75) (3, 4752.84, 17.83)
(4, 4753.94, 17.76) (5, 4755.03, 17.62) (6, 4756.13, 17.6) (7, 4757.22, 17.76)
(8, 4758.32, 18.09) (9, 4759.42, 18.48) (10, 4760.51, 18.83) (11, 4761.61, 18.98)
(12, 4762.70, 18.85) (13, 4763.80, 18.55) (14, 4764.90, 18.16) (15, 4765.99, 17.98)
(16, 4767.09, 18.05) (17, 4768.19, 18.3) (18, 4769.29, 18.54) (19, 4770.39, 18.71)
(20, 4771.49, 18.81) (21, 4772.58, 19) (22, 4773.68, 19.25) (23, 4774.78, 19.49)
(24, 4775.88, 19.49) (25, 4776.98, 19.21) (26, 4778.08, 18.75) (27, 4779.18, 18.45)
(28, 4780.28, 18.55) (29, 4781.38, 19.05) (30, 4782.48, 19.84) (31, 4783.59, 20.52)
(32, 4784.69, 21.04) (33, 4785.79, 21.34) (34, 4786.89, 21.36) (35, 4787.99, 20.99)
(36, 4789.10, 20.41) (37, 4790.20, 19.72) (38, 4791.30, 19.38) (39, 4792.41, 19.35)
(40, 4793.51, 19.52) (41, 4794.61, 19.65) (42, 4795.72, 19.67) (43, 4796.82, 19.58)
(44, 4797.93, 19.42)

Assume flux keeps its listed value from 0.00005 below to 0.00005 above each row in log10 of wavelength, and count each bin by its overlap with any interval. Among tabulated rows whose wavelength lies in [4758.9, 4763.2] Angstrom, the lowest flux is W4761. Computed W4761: 18.48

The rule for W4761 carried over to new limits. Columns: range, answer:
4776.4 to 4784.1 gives 18.45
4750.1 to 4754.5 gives 17.52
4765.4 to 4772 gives 17.98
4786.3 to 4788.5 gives 20.99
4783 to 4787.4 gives 20.52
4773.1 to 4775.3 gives 19.25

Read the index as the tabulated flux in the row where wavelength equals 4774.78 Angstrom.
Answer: 19.49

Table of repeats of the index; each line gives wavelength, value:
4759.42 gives 18.48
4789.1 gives 20.41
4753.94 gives 17.76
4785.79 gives 21.34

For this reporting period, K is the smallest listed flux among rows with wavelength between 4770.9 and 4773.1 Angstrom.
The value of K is 18.81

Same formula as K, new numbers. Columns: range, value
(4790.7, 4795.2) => 19.35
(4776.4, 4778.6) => 18.75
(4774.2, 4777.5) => 19.21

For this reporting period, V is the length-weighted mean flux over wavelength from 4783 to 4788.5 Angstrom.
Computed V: 21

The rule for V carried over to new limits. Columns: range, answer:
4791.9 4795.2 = 19.5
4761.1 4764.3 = 18.8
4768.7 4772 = 18.7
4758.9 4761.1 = 18.7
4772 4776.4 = 19.3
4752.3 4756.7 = 17.7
